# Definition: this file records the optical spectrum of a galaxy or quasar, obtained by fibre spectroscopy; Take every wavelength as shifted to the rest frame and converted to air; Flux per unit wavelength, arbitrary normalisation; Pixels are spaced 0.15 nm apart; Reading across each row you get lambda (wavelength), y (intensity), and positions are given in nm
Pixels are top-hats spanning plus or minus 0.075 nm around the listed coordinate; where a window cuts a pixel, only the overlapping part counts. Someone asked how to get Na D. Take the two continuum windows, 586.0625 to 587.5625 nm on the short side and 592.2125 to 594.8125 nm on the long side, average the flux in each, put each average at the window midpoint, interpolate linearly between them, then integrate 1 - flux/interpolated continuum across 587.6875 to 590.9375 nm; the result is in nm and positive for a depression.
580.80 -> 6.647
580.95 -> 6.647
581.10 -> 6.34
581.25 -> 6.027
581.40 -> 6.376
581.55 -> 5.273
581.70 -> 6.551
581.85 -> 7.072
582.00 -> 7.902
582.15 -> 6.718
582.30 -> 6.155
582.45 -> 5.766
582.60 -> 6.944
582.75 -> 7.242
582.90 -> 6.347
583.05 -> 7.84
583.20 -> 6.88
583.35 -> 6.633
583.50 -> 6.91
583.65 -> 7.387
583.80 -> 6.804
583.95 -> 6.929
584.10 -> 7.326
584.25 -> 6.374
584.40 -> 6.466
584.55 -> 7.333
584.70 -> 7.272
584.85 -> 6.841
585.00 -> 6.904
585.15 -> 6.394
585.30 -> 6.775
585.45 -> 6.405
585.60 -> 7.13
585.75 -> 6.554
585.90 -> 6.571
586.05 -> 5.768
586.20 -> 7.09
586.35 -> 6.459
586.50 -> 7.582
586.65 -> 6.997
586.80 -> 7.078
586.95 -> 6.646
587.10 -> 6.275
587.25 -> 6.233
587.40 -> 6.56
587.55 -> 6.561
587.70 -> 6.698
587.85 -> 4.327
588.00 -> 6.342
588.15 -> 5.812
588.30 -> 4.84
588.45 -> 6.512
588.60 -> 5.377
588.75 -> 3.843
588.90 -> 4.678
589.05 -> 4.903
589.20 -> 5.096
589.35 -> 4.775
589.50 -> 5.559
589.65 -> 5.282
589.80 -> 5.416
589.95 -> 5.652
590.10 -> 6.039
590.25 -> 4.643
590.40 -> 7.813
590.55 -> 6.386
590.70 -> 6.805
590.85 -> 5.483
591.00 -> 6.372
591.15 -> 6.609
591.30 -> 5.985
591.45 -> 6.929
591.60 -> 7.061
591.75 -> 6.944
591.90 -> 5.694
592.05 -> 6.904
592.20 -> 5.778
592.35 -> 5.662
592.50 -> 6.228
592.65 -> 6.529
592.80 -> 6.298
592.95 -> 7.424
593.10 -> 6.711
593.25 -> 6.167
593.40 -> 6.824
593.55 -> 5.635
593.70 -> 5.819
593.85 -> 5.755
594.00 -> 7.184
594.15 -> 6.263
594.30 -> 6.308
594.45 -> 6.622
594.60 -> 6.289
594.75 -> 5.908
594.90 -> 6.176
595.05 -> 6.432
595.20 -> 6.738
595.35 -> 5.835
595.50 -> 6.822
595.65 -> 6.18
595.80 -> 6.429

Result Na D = 0.51 nm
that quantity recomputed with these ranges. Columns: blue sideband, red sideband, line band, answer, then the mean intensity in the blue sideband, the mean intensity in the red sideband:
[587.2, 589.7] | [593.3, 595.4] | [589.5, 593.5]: -0.257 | 5.49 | 6.27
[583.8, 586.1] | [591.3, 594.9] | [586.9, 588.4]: 0.136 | 6.75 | 6.38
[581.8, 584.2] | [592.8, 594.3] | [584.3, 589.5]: 0.416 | 6.92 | 6.41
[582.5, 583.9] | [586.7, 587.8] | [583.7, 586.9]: -0.032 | 6.98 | 6.54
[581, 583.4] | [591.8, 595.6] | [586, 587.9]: -0.005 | 6.63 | 6.32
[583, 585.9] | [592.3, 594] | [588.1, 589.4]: 0.300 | 6.89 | 6.33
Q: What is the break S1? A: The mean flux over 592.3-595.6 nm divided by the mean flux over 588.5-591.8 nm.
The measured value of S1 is 1.10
